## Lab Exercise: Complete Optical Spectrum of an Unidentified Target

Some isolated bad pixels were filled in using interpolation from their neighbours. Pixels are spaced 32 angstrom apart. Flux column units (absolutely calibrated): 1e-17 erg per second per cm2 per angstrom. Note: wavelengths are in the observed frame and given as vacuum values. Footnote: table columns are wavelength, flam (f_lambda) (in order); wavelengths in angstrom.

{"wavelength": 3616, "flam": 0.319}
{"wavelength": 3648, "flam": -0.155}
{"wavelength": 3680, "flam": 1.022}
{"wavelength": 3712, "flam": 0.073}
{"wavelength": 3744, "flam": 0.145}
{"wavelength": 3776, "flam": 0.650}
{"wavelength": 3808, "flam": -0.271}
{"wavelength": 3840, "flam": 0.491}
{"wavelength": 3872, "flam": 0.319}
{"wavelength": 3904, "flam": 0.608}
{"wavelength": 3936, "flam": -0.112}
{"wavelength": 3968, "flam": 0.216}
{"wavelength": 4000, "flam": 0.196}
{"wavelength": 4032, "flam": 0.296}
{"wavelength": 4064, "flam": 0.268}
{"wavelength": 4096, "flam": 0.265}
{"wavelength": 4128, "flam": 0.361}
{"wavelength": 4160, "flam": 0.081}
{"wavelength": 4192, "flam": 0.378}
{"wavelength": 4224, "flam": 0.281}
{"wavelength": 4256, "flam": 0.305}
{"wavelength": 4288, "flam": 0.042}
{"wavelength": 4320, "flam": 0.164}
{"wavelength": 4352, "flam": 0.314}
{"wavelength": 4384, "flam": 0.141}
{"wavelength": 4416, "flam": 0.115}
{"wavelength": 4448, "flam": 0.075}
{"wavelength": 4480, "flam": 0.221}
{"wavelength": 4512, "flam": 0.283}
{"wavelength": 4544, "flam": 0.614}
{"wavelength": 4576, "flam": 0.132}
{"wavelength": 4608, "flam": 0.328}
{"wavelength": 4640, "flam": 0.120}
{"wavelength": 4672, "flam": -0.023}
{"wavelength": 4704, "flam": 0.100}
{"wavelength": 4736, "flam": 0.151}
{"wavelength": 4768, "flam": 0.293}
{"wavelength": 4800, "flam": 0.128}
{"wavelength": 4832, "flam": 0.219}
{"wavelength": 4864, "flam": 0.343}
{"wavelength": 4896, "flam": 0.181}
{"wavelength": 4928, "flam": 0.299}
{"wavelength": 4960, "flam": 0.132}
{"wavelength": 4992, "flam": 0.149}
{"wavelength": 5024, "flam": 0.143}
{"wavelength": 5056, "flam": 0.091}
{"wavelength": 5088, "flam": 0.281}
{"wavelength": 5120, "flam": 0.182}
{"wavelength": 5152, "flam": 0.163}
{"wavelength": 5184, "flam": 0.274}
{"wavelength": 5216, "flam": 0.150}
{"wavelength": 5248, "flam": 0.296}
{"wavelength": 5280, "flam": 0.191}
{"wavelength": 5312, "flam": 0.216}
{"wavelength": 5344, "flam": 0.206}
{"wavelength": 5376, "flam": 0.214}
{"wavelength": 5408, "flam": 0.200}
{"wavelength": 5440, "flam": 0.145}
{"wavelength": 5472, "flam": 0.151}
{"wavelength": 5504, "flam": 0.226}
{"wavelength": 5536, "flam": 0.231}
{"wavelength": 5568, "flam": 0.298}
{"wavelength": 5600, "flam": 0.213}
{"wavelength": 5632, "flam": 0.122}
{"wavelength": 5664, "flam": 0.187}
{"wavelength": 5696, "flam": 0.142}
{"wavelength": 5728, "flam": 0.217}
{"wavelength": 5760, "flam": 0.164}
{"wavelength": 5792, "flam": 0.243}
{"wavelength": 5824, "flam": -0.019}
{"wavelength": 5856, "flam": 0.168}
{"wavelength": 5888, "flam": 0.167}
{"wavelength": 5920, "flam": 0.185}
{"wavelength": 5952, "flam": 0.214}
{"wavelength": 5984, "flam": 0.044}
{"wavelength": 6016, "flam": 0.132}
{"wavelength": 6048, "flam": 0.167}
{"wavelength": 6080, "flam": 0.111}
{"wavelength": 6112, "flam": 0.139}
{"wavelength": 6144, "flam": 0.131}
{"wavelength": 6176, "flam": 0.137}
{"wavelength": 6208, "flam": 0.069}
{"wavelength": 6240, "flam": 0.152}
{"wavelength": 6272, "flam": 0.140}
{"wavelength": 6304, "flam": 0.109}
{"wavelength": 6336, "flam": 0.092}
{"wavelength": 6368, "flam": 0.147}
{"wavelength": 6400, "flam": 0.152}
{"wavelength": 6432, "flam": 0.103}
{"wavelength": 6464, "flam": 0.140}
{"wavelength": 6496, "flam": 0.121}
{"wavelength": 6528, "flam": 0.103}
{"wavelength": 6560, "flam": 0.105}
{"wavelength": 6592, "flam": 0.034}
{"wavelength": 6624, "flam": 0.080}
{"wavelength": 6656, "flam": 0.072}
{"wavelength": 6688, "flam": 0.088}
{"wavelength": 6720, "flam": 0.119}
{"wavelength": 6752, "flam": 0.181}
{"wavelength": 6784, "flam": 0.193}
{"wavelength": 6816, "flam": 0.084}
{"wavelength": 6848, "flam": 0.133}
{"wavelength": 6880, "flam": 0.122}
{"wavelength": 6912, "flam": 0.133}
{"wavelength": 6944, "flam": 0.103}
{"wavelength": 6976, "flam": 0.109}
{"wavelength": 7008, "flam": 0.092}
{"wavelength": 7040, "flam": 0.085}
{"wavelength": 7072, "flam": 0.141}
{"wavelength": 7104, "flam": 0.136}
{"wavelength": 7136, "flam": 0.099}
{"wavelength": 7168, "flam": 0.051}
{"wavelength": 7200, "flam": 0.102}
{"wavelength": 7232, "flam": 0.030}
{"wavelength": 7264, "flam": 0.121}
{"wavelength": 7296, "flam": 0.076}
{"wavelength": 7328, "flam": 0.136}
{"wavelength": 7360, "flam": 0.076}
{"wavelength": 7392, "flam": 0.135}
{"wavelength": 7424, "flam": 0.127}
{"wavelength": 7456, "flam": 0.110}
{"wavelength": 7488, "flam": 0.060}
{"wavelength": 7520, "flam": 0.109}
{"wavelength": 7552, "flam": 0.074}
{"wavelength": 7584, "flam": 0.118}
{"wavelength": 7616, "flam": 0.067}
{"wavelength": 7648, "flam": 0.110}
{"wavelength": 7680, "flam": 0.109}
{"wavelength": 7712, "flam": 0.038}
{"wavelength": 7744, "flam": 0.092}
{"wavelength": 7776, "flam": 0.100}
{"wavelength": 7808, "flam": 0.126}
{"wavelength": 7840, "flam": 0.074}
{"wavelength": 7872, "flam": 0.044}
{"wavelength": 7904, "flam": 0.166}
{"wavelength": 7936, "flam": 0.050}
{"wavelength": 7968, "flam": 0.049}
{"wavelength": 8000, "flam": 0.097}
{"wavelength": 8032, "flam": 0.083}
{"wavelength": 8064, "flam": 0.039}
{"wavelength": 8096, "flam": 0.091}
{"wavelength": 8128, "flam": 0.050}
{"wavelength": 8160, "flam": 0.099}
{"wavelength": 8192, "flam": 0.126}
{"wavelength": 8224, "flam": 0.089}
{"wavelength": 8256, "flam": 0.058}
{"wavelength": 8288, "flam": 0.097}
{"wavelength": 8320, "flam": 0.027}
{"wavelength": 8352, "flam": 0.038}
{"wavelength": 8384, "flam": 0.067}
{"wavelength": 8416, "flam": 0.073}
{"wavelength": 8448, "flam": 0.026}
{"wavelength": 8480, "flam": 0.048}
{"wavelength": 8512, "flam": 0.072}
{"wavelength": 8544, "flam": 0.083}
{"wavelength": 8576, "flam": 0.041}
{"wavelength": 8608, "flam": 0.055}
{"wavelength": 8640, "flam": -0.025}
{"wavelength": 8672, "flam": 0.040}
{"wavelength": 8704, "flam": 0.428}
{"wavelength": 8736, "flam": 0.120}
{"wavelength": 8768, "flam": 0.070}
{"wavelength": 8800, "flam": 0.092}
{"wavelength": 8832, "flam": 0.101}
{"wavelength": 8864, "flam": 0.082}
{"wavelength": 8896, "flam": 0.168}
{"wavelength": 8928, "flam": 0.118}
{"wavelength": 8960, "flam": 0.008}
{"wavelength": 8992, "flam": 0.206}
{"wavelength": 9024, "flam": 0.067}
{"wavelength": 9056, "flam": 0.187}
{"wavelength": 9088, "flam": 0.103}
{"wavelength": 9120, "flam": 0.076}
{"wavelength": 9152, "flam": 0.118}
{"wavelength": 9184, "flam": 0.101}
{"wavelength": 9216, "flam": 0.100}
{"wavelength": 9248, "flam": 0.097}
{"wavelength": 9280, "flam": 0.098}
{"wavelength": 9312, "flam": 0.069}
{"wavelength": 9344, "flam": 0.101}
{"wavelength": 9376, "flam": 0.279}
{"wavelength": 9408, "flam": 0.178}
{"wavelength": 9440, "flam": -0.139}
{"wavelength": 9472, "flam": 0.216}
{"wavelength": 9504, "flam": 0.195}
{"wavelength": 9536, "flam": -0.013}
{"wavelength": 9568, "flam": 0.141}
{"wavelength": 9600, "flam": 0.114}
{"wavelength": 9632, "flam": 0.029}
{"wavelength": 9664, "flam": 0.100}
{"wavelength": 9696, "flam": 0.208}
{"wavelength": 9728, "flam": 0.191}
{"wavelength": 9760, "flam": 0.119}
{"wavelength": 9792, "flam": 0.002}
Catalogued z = 1.335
